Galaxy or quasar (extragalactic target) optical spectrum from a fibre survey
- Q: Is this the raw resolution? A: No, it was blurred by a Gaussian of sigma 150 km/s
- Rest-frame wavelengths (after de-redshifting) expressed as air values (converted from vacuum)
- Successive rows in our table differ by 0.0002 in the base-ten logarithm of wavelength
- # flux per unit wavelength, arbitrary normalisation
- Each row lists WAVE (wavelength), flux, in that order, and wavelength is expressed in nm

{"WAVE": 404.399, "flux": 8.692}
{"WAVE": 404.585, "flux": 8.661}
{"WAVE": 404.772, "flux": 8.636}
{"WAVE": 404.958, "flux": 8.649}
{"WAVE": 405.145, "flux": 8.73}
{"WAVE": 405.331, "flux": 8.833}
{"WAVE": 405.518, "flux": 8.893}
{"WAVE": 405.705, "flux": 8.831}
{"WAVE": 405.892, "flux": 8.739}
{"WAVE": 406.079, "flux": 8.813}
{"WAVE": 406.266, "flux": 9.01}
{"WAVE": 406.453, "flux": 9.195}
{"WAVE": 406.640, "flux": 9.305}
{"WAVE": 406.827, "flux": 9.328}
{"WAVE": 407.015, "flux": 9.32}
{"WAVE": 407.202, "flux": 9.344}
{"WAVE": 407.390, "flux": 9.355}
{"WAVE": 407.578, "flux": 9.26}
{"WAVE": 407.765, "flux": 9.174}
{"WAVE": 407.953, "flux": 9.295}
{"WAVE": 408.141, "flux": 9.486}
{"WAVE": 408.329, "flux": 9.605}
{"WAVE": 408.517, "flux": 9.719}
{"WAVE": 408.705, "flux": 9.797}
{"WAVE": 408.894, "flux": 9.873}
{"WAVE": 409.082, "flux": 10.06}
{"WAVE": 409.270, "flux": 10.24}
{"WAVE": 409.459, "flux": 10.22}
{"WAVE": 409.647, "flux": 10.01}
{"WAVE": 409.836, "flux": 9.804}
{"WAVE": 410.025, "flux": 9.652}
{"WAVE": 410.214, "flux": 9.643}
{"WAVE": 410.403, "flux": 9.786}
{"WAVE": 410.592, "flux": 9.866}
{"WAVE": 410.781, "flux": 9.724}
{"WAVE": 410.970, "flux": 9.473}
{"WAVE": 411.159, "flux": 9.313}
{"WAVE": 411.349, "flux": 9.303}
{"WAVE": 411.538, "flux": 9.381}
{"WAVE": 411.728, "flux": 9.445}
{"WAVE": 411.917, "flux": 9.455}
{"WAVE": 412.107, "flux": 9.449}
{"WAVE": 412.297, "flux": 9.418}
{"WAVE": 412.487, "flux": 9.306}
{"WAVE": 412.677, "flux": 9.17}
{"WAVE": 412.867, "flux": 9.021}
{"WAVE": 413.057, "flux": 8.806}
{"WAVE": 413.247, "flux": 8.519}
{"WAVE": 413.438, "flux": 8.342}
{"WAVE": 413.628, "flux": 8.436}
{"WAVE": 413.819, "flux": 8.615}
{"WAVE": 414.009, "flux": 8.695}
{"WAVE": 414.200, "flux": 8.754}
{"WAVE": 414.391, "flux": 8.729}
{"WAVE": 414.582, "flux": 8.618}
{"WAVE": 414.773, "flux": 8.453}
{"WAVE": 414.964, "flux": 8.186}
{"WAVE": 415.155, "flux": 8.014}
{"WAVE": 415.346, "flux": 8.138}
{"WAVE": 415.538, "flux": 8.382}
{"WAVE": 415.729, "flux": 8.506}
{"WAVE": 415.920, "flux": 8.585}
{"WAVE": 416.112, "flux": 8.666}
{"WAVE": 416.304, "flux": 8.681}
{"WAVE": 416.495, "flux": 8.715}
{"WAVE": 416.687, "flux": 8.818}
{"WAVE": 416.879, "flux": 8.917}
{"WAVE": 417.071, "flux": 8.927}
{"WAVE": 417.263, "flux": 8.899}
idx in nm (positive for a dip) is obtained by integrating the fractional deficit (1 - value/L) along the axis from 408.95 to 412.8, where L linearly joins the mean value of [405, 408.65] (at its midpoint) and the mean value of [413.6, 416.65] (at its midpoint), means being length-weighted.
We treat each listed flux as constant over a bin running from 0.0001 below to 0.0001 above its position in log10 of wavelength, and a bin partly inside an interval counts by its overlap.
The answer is -0.339 nm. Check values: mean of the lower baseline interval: 9.17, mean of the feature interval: 9.63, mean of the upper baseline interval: 8.52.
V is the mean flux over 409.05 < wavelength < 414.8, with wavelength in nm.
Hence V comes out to 9.28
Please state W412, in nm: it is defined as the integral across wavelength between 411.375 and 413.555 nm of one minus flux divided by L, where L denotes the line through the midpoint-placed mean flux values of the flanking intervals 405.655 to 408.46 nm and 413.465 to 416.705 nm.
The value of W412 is -0.09 nm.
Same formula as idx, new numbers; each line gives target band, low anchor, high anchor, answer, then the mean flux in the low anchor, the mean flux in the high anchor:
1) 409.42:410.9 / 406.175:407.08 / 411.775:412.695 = -0.08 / 9.23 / 9.38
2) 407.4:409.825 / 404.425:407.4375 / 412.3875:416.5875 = -0.24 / 8.97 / 8.61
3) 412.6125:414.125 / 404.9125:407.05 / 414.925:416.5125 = -0.02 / 8.97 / 8.43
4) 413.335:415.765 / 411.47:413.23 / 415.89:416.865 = 0.14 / 9.24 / 8.72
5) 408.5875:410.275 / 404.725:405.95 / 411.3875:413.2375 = -0.16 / 8.76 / 9.24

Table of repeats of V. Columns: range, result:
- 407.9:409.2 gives 9.72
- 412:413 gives 9.25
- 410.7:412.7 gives 9.41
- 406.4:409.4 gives 9.54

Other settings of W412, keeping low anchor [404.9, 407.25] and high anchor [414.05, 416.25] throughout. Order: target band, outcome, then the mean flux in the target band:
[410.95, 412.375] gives -0.12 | 9.4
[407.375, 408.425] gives -0.06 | 9.37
